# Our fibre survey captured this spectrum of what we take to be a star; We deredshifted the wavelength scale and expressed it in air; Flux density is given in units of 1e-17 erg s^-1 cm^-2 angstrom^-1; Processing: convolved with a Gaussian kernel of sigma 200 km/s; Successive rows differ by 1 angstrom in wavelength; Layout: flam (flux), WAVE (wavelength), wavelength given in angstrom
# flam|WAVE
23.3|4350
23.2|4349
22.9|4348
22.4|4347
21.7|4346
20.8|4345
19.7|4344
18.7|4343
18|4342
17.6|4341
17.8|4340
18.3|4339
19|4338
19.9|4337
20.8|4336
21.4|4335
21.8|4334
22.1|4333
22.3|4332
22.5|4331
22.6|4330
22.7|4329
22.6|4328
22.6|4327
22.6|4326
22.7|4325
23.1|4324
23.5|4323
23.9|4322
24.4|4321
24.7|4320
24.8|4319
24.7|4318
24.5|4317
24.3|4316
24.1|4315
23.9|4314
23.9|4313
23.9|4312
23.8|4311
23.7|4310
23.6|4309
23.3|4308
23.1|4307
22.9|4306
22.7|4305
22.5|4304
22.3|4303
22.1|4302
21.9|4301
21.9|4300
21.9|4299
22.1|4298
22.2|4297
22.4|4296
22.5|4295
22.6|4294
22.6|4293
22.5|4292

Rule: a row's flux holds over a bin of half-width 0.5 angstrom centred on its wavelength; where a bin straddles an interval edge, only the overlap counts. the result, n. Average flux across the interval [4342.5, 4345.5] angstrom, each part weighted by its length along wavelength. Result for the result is 19.7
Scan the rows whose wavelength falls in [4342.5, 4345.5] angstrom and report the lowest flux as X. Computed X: 18.7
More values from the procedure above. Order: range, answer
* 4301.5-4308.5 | 22.1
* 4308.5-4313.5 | 23.6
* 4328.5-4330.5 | 22.6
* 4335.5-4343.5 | 17.6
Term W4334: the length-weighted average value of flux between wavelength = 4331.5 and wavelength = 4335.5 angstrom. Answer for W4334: 21.9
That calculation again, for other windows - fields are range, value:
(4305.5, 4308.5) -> 23.1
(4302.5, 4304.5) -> 22.4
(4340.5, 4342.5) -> 17.8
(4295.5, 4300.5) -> 22.1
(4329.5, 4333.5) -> 22.4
